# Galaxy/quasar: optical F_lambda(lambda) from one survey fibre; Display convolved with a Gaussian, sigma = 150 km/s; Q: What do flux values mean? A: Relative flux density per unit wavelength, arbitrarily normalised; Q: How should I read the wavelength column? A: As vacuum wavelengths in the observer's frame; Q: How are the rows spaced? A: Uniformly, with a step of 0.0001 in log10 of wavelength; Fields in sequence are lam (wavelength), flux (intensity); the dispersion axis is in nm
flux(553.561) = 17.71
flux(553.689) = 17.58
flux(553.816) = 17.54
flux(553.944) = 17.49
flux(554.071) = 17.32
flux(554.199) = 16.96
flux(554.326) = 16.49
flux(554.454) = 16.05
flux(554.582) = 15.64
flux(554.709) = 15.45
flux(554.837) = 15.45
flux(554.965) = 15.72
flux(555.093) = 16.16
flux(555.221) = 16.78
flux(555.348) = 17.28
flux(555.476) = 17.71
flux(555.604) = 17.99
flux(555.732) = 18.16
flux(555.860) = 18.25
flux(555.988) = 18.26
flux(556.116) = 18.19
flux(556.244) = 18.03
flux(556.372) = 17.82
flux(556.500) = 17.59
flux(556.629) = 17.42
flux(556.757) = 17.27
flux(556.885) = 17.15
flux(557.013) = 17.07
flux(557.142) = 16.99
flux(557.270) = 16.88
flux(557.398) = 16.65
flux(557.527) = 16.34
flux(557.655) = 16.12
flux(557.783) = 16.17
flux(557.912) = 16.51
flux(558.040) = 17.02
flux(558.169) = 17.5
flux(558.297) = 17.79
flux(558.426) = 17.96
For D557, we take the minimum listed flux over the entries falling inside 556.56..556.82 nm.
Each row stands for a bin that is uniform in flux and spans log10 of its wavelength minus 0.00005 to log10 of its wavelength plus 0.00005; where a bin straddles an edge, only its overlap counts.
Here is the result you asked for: 17.27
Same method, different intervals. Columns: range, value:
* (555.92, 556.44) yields 17.82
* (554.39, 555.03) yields 15.45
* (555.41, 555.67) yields 17.71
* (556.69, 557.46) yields 16.65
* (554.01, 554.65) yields 15.64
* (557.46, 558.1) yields 16.12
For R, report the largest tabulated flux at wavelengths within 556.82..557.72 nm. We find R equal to 17.15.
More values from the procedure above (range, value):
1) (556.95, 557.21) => 17.07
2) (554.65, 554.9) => 15.45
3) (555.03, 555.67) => 17.99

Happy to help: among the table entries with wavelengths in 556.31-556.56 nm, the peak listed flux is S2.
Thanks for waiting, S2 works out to 17.82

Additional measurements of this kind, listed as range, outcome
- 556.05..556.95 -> 18.19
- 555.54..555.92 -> 18.25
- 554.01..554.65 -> 17.32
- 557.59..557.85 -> 16.17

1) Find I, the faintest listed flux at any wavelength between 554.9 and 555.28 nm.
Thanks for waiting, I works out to 15.72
